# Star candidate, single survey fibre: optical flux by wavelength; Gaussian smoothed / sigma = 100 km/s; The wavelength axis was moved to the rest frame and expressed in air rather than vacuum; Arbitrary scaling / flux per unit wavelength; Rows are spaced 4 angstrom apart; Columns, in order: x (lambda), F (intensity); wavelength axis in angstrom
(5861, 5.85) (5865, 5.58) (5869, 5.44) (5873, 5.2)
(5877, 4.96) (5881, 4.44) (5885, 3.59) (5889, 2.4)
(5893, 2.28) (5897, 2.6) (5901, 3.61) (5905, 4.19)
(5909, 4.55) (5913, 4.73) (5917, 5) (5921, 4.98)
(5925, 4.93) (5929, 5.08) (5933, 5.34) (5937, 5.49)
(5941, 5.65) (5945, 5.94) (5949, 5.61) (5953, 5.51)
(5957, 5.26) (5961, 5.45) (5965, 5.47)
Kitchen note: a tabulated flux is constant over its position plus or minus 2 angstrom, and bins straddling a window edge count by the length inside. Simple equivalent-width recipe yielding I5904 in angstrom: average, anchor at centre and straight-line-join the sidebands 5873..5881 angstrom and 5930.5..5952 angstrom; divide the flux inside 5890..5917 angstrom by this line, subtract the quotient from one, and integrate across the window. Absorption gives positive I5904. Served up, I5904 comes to 7.7 angstrom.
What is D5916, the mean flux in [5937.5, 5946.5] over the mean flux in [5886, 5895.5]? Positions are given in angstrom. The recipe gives 2.31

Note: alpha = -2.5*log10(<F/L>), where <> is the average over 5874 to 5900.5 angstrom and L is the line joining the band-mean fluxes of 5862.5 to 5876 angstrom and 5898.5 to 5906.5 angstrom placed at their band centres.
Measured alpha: 0.31 mag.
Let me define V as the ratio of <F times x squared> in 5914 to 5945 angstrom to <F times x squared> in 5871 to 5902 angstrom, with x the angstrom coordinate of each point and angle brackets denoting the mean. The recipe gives 1.46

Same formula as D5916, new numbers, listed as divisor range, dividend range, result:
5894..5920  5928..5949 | 1.36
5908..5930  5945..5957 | 1.14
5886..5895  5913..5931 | 2.00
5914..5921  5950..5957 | 1.10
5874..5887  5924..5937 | 1.18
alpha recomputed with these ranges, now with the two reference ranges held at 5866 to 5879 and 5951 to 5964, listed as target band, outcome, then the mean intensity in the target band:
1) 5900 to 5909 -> 0.28 mag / 4.08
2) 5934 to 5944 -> -0.04 mag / 5.58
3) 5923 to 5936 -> 0.04 mag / 5.15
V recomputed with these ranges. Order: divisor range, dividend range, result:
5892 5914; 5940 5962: 1.54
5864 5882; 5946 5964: 1.10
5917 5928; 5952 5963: 1.10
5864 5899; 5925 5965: 1.39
